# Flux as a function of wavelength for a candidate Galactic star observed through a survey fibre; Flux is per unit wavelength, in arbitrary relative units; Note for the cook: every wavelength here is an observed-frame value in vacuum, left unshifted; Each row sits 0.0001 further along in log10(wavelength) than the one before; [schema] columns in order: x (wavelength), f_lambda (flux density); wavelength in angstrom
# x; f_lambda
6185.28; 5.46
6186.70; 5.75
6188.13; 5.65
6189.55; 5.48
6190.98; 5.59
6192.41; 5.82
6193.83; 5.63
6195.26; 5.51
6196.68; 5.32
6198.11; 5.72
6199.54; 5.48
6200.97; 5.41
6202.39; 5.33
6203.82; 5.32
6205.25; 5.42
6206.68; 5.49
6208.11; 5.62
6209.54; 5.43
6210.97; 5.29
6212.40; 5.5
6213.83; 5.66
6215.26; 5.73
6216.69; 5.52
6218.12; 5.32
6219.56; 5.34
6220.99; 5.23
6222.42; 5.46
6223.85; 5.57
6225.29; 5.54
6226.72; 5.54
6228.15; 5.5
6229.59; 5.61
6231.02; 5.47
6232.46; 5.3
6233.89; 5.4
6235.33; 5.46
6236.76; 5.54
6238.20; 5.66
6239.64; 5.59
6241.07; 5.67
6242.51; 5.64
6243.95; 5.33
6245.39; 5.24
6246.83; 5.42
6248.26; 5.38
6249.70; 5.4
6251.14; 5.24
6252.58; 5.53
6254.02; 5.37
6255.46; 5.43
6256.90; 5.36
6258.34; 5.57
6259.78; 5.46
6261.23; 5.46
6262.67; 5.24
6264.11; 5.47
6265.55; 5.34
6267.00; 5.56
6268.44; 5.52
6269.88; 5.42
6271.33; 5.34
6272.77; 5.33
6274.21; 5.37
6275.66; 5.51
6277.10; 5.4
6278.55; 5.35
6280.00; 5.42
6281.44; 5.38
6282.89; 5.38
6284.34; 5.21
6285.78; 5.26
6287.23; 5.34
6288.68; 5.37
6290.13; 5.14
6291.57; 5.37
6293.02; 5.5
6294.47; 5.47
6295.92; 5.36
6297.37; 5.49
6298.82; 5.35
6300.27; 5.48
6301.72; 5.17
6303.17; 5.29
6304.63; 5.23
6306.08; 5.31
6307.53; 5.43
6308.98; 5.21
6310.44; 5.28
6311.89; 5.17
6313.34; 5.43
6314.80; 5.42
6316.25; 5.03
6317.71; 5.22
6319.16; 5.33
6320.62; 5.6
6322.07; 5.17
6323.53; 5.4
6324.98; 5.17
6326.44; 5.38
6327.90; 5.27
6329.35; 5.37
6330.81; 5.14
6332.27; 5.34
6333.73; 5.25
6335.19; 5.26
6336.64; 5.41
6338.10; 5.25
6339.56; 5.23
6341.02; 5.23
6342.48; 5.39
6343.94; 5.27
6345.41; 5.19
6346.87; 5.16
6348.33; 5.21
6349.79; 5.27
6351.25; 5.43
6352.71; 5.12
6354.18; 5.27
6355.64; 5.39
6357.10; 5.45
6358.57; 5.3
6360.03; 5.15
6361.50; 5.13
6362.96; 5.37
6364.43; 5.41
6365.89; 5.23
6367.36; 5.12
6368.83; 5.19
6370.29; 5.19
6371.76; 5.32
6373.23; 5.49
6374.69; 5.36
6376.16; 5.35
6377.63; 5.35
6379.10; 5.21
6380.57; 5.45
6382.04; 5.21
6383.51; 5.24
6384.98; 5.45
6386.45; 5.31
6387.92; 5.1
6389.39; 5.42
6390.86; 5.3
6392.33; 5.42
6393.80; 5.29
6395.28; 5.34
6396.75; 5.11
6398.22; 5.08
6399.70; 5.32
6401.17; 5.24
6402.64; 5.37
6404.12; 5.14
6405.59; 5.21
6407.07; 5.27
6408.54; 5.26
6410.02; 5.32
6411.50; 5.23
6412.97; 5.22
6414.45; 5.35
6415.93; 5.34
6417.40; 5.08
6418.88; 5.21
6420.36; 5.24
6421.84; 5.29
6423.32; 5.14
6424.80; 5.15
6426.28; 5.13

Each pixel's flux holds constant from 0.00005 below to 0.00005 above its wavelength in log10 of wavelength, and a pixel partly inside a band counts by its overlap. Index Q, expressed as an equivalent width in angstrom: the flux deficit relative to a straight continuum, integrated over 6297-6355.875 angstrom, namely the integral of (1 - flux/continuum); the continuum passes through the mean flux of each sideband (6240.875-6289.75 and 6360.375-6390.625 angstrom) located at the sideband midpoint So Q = 0.5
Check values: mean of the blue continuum 5.4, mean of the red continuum 5.29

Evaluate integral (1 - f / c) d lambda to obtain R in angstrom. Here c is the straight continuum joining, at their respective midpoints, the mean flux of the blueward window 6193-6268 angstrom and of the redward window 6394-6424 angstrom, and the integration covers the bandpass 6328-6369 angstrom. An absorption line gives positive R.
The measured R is 0.3 angstrom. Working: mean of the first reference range 5.46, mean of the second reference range 5.24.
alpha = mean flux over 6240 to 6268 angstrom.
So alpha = 5.43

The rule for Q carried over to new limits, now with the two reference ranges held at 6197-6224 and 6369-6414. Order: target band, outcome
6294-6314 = 0.14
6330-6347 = 0.23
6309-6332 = 0.27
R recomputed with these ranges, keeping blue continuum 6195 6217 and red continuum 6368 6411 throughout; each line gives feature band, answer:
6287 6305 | 0.1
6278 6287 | 0.1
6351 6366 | 0.1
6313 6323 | 0.1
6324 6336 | 0.2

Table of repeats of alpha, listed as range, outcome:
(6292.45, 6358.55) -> 5.31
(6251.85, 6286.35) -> 5.4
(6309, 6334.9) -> 5.29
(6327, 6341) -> 5.28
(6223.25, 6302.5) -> 5.42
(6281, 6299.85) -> 5.36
